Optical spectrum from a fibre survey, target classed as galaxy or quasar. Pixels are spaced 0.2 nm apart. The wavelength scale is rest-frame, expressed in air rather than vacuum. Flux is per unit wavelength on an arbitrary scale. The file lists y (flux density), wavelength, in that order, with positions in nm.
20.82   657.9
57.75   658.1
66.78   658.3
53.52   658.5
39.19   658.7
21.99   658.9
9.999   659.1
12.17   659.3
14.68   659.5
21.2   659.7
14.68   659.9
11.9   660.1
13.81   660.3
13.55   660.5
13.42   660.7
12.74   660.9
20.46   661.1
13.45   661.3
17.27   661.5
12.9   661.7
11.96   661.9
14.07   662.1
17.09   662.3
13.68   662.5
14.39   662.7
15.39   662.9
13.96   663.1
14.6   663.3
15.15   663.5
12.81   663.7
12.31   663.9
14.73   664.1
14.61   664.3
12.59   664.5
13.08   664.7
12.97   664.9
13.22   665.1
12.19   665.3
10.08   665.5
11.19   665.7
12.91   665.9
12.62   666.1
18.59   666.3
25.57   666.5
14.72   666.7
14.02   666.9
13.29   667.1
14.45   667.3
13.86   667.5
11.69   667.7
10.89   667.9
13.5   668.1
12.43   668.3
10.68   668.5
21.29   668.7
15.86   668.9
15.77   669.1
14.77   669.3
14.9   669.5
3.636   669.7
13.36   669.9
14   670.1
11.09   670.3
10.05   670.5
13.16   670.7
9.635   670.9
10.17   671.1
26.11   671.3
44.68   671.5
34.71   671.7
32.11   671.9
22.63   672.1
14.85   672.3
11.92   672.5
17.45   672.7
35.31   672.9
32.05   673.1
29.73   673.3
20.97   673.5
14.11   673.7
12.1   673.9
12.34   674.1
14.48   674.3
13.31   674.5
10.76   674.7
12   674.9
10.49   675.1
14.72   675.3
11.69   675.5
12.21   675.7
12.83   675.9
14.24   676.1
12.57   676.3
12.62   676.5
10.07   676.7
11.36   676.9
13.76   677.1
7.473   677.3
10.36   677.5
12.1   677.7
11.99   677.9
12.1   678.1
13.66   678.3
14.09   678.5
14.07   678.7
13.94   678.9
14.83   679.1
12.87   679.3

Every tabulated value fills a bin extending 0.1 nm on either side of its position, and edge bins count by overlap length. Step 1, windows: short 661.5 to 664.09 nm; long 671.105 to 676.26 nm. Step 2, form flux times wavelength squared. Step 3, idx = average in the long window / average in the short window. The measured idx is 1.40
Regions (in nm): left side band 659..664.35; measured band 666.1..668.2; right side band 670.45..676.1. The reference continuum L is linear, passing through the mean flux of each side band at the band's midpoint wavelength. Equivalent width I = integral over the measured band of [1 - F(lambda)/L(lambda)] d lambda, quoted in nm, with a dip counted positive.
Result 0.17 nm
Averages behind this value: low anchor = 14.3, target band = 14.9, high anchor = 18.4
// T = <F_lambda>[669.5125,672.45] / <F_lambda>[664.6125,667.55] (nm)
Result 1.3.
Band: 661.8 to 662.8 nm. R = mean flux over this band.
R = 14.2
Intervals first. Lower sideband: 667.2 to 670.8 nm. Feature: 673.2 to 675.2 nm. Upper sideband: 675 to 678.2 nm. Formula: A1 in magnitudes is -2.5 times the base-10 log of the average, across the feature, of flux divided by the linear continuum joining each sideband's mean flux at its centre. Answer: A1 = -0.22 mag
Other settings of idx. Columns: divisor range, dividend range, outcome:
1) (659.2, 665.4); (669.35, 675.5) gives 1.29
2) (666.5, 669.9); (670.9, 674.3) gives 1.65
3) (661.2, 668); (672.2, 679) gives 1.08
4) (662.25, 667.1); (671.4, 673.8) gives 1.86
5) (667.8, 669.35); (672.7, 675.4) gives 1.26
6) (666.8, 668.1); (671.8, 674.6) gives 1.57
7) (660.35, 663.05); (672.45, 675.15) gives 1.27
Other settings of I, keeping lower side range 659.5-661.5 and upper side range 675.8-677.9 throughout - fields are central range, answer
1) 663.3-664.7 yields 0.066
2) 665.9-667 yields -0.224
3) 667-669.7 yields -0.044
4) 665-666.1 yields 0.164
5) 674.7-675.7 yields 0.001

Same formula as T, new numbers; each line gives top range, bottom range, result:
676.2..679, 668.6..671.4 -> 0.88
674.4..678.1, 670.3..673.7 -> 0.54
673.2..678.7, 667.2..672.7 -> 0.81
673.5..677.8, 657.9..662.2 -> 0.56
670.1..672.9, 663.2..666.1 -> 1.55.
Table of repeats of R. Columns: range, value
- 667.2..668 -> 12.7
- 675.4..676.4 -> 12.7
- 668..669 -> 14.8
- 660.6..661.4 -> 15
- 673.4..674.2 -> 14.9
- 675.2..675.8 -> 12.9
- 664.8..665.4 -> 12.8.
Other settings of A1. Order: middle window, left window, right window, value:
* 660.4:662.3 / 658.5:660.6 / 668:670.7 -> 0.23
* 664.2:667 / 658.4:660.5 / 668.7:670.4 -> 0.15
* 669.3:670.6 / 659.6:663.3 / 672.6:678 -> 0.28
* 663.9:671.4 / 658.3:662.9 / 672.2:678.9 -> 0.22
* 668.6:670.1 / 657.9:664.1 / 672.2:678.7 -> 0.19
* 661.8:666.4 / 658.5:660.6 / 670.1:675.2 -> 0.36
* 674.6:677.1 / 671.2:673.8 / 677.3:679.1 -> 0.42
